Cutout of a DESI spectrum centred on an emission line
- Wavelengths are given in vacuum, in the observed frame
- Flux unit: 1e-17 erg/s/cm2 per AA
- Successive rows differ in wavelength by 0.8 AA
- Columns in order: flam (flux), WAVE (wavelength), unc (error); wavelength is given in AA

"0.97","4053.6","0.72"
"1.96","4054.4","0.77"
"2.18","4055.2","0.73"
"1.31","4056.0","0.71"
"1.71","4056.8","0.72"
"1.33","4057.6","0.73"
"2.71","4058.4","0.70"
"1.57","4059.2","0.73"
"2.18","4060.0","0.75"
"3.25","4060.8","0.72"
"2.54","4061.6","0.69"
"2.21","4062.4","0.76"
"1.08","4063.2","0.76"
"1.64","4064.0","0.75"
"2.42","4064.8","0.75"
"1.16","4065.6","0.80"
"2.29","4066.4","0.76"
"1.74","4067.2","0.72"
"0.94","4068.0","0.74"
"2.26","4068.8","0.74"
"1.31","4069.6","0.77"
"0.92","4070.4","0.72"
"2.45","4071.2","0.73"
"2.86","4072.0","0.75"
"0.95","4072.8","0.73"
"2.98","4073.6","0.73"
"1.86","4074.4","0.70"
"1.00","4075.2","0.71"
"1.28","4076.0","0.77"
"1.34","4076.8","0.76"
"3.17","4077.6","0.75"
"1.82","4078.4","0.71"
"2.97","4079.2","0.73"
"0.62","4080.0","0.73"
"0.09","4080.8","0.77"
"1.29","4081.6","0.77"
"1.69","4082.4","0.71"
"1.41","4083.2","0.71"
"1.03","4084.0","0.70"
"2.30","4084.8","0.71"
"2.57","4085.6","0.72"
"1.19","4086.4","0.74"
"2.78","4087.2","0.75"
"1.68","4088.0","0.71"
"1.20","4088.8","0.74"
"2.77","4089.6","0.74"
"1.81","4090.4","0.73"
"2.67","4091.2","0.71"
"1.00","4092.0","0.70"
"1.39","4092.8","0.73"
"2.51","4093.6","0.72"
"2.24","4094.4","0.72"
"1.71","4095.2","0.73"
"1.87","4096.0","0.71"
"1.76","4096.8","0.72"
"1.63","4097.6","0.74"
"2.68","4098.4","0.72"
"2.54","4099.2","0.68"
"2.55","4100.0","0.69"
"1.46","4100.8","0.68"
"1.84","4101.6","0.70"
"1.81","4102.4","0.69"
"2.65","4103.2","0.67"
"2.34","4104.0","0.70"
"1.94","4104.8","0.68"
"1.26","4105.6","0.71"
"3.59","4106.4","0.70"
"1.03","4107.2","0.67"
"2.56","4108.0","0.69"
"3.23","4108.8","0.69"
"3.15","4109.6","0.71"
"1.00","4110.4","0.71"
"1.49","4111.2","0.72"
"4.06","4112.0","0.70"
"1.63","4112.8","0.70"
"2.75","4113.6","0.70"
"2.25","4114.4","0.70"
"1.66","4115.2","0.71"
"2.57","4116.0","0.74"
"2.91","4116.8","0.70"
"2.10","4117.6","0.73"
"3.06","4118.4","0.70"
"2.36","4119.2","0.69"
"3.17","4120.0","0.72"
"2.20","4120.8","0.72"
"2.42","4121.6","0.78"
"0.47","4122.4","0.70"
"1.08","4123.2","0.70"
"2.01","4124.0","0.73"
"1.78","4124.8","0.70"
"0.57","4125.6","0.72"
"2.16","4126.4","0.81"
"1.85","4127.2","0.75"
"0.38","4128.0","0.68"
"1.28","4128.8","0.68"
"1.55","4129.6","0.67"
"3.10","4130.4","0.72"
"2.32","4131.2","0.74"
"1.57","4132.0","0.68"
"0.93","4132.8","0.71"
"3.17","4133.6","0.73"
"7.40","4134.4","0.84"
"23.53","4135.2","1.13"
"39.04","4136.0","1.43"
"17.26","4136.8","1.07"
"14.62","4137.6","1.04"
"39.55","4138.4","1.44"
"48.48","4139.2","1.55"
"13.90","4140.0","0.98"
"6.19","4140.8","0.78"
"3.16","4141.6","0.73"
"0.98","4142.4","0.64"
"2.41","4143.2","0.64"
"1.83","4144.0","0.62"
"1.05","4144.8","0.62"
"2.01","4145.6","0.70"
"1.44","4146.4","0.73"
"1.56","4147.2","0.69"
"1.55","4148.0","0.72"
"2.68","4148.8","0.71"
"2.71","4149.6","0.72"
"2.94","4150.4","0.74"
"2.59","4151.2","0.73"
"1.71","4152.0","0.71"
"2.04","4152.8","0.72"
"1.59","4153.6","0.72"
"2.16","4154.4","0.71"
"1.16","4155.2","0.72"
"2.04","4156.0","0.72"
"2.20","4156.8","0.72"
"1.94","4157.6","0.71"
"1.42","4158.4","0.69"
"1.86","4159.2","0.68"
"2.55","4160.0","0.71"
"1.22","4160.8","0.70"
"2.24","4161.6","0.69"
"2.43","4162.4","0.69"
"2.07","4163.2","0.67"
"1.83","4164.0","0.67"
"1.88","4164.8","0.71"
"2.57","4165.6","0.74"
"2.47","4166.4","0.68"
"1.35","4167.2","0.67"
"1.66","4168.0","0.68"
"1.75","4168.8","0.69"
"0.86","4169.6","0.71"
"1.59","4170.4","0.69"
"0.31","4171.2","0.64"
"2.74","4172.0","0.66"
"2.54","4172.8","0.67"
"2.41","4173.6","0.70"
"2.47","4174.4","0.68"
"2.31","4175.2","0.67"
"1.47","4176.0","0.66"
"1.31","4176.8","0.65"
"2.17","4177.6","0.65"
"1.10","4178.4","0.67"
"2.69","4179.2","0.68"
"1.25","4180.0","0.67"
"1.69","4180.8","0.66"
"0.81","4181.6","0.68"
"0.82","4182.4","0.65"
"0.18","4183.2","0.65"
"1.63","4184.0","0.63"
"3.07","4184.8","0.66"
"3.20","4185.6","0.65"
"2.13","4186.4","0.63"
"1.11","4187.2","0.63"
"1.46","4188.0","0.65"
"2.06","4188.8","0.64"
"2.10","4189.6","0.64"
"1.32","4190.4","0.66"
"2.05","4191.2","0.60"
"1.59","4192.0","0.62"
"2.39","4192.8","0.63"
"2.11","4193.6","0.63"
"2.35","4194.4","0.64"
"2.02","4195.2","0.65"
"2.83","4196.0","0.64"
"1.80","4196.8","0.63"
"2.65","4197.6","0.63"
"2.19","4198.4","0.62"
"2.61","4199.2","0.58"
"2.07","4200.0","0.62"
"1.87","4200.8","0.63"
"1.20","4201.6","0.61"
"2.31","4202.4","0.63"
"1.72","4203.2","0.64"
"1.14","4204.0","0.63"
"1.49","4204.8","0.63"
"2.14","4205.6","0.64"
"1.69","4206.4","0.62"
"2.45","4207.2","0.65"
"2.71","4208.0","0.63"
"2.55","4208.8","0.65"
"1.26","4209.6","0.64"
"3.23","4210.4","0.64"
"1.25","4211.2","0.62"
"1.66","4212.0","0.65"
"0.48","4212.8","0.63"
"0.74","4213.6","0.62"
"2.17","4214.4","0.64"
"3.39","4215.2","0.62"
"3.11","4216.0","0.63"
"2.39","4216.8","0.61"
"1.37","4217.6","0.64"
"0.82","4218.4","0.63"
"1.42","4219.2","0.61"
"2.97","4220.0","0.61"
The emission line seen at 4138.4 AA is [O II]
